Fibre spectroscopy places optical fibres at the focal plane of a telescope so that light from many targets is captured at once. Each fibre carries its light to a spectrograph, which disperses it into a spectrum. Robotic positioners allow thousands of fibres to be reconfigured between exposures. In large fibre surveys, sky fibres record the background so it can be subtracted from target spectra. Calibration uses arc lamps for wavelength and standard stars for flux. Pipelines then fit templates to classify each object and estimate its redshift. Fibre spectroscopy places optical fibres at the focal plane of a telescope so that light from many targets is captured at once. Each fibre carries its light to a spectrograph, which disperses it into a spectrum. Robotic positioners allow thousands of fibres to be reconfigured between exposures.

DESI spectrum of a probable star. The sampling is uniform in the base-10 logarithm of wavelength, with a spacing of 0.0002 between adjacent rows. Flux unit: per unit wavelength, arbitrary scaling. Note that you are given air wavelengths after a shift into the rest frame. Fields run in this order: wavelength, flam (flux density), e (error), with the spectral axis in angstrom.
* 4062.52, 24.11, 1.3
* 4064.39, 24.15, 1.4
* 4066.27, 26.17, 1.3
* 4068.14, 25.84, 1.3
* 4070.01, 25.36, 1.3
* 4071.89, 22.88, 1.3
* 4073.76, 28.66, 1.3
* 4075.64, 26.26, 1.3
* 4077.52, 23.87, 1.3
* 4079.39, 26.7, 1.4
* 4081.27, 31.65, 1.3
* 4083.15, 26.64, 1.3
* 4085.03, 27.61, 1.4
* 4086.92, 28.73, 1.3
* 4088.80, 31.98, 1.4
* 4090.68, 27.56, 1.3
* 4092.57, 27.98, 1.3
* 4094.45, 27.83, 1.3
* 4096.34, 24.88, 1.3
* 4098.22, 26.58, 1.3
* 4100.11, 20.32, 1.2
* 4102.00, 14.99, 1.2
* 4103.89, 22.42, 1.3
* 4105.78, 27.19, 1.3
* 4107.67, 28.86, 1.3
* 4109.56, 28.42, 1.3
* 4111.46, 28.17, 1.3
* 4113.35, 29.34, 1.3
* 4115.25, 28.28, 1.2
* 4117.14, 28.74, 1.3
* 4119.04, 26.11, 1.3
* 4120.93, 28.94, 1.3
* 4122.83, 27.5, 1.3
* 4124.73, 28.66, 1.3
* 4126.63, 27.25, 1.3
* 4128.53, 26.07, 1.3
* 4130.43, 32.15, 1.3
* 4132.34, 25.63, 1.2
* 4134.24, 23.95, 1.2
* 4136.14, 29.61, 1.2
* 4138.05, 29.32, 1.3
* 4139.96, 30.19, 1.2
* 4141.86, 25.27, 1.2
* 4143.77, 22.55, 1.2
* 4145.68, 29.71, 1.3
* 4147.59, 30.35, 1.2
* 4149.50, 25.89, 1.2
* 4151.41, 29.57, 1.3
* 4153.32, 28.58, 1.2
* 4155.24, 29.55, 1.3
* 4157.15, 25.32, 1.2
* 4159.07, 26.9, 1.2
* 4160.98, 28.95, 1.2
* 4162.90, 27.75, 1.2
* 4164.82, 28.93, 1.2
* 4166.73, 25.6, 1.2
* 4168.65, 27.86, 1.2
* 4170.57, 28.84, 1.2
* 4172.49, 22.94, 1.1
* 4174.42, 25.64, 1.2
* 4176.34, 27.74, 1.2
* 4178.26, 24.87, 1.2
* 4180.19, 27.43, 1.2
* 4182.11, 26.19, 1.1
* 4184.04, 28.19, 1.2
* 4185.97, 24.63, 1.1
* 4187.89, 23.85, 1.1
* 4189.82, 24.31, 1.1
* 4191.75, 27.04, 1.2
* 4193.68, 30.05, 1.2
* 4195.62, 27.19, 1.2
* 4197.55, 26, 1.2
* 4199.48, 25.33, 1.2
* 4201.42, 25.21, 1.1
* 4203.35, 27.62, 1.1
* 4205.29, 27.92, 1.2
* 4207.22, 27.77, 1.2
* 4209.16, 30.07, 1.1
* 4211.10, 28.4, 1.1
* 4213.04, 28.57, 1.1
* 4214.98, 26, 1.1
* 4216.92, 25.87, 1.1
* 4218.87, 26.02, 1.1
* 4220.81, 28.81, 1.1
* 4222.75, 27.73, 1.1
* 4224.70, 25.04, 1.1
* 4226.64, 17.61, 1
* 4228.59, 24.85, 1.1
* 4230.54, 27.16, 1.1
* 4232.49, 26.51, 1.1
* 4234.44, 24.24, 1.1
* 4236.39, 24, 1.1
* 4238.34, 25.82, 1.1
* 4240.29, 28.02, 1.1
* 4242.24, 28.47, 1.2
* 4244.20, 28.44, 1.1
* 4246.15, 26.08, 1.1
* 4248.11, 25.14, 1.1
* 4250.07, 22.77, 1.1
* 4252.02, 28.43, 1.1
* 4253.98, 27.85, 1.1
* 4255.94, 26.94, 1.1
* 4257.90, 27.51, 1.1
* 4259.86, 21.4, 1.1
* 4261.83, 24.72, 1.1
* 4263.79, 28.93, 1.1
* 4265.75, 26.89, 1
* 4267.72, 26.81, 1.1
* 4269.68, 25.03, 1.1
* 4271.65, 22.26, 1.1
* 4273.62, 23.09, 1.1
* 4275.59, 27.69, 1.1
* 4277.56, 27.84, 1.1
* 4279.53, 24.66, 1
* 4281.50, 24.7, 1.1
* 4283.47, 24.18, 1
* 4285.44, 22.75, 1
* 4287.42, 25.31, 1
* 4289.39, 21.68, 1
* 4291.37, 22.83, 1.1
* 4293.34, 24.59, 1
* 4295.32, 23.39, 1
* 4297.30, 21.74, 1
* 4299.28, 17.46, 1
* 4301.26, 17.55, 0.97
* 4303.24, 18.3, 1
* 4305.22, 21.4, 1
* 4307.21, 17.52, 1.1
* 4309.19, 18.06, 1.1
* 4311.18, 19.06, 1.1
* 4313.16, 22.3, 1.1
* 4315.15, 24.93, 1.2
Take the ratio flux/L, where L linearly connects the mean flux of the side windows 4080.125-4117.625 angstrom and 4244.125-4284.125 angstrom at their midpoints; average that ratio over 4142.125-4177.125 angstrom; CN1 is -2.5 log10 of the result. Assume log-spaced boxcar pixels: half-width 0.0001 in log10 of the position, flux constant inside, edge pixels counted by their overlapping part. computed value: -0.03 mag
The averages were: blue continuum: 26.9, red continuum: 25.7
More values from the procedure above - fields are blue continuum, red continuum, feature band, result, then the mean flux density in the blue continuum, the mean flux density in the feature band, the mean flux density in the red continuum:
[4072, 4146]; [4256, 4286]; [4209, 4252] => -0.02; 27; 26.1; 25.3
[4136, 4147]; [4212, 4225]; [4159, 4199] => 0.03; 27.7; 26.7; 27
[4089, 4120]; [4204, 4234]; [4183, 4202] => 0.01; 26.3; 26.2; 26.5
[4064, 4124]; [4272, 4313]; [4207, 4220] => -0.15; 26.6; 27.5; 22.2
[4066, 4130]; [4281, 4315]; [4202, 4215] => -0.18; 26.8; 28.1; 21.4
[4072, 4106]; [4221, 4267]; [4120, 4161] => -0.07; 26.1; 27.8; 25.9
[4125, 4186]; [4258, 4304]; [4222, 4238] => 0.02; 27.3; 24.6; 23.7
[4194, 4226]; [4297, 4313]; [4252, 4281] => -0.17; 27.1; 25.9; 18.9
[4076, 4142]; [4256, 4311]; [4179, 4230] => -0.06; 27.1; 26.4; 23.3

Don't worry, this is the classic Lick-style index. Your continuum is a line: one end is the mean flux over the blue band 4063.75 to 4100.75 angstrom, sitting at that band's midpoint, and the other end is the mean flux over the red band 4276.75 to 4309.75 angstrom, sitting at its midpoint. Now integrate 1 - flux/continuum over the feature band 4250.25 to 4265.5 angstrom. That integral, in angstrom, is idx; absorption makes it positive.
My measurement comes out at -2.4 angstrom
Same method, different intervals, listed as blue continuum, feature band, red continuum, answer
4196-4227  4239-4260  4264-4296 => -0.86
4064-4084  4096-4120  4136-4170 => 1.08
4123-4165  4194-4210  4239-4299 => -0.38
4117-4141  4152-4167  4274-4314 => -0.52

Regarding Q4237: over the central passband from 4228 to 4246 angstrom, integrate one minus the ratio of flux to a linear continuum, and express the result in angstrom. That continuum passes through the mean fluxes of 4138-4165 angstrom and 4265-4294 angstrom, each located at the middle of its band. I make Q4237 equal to -0.48 angstrom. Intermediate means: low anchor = 27.8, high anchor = 24.7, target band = 26.4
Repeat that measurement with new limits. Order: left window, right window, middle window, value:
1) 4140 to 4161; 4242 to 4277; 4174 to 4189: 0.6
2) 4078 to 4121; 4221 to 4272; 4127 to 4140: -0.6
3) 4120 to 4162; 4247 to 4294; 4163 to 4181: 0.3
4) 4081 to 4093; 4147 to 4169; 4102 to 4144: 1.5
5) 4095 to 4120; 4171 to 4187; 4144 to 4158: -1.2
